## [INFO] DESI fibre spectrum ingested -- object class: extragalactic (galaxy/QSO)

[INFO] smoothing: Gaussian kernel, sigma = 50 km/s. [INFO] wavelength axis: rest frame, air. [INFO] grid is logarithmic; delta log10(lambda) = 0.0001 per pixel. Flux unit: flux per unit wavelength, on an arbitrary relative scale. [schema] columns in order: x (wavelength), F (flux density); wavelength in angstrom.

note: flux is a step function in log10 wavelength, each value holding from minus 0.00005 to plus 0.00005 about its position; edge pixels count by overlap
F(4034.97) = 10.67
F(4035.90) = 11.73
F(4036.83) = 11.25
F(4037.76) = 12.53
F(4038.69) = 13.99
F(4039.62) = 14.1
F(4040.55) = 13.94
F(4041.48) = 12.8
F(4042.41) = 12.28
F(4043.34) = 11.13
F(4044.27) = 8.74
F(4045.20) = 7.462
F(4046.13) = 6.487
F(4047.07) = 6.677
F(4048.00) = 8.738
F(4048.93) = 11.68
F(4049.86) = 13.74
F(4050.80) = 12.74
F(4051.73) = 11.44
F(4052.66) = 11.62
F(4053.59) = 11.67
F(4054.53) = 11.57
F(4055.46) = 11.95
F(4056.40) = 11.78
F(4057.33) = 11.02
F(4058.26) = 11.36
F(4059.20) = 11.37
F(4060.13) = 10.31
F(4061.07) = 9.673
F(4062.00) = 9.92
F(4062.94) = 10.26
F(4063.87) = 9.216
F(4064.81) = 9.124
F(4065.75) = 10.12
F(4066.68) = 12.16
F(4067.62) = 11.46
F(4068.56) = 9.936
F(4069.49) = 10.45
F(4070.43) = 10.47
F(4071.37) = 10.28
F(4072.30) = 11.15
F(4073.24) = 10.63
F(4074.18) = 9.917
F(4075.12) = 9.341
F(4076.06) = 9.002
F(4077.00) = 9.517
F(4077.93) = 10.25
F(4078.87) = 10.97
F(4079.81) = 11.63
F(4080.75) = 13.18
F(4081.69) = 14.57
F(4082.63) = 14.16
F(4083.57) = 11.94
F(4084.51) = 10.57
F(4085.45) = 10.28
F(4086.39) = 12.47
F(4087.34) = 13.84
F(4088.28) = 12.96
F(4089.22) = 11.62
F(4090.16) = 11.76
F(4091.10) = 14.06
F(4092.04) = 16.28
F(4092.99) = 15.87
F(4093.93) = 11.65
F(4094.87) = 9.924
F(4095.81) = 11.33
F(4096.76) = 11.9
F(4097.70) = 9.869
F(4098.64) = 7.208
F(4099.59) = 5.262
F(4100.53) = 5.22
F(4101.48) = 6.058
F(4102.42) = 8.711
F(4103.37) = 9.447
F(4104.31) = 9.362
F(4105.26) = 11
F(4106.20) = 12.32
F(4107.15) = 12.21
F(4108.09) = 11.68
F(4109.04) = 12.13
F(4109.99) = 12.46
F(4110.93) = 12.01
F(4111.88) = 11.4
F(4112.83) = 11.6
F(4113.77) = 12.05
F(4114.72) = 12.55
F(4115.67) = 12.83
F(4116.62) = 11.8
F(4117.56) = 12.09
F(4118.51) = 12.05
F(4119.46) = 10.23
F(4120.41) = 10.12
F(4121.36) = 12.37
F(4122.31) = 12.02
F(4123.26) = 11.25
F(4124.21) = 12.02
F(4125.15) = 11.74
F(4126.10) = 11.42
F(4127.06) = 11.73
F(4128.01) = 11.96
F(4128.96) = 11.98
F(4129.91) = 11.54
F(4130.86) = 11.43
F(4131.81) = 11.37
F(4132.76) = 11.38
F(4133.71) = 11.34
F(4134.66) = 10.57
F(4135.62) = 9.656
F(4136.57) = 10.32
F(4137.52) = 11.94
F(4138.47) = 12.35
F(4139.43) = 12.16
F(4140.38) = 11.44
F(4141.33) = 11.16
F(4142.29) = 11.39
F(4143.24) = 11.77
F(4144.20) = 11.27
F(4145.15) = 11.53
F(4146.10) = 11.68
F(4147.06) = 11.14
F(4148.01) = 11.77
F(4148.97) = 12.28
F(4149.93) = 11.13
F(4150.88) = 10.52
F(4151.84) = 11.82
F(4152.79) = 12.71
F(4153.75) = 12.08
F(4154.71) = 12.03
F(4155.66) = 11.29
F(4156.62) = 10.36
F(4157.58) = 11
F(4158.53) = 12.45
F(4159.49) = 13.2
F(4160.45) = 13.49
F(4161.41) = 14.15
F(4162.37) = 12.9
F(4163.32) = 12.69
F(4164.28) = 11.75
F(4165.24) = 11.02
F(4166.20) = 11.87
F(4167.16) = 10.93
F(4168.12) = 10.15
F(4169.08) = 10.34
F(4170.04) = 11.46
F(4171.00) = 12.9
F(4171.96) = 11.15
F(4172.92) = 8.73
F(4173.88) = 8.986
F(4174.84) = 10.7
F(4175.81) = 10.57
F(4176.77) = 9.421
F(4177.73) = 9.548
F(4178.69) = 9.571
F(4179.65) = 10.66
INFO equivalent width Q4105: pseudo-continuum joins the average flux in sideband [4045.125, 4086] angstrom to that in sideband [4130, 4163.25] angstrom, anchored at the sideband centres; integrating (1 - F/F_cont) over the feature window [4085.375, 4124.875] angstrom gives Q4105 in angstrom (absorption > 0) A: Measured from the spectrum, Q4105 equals -0.2 angstrom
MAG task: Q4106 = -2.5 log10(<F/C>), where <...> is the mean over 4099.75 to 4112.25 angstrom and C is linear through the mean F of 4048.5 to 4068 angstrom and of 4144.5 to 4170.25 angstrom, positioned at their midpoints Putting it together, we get 0.13 mag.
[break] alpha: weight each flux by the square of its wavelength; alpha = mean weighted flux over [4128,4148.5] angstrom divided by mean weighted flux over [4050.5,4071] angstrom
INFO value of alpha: 1.09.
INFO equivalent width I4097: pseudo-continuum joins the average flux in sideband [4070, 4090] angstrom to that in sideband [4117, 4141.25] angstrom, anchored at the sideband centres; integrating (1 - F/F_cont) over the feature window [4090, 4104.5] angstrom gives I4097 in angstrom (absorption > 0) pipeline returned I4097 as 1.5 angstrom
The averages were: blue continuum 11.4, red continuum 11.5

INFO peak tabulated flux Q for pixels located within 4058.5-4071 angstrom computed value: 12.16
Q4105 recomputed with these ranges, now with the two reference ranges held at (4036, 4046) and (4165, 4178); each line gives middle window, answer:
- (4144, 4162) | -2.0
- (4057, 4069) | 1.1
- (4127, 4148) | -1.1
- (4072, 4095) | -1.3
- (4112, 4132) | -1.4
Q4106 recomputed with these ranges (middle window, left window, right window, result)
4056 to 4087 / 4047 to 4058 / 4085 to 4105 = 0.02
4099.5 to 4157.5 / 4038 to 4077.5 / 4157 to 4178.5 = -0.01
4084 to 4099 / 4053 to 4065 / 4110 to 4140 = -0.08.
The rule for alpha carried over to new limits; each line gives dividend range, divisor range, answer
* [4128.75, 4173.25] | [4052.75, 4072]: 1.13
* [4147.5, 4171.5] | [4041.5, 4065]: 1.18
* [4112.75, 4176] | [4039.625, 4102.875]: 1.10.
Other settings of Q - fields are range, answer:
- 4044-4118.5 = 16.28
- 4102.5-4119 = 12.83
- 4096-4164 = 14.15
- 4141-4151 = 12.28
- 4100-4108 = 12.32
